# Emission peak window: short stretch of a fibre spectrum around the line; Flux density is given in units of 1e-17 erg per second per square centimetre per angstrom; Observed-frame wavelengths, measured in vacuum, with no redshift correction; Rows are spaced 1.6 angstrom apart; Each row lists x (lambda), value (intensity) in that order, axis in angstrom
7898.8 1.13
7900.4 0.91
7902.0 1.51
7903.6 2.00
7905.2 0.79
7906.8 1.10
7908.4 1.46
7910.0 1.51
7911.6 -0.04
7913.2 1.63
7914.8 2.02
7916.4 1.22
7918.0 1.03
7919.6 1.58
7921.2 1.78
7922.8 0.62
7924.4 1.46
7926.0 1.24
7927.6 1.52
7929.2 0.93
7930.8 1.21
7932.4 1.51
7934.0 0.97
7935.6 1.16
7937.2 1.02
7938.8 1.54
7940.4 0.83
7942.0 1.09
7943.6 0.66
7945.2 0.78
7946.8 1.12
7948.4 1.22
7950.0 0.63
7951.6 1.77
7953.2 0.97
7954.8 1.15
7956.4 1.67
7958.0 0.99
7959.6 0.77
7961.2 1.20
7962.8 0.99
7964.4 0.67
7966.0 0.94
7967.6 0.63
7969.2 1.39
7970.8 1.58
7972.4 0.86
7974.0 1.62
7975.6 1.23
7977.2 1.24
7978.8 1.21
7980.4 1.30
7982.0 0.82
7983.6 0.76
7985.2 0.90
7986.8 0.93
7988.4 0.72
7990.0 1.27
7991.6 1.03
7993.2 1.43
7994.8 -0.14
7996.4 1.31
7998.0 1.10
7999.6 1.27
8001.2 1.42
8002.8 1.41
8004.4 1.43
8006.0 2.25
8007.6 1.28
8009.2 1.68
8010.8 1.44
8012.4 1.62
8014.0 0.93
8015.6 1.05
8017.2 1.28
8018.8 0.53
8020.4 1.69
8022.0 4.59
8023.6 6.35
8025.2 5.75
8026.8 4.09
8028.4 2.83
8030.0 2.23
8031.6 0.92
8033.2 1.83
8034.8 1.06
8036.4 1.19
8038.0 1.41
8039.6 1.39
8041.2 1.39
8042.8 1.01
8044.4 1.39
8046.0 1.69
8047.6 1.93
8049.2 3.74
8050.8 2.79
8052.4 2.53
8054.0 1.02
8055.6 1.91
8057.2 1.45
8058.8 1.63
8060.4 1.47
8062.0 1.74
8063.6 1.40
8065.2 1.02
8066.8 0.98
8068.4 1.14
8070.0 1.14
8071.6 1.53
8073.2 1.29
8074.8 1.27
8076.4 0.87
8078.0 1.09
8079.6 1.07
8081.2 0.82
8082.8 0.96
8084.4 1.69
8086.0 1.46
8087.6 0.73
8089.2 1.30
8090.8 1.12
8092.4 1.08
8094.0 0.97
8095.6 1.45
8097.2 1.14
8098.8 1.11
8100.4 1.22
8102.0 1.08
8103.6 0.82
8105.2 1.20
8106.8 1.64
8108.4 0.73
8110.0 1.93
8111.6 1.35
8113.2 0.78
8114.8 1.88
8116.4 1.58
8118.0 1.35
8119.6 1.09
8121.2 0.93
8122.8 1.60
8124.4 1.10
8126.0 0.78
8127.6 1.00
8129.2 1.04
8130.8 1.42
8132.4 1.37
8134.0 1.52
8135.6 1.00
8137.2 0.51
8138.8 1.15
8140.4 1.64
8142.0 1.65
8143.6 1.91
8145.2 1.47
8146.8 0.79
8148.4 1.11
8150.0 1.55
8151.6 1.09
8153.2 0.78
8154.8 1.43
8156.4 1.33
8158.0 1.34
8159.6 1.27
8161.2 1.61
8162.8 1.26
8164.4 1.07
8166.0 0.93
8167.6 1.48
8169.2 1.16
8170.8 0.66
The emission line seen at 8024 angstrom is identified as H-alpha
